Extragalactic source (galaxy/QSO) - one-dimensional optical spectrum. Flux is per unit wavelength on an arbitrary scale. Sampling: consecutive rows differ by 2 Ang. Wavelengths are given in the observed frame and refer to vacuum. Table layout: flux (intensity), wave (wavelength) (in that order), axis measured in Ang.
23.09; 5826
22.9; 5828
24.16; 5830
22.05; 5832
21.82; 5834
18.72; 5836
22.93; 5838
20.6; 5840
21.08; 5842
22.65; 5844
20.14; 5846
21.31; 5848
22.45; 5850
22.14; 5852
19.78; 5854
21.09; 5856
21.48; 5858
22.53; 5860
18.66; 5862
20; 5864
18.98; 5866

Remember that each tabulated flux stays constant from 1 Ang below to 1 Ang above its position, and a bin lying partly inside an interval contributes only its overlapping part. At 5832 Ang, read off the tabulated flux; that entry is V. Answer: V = 22.05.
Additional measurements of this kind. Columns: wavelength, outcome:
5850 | 22.45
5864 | 20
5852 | 22.14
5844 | 22.65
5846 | 20.14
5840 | 20.6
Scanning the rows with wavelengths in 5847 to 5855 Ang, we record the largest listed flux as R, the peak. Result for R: 22.45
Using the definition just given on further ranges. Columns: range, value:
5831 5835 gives 22.05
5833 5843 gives 22.93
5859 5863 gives 22.53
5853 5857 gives 21.09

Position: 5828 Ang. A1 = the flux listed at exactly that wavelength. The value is 22.9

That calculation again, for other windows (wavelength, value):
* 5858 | 21.48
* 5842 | 21.08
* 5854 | 19.78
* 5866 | 18.98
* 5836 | 18.72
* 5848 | 21.31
